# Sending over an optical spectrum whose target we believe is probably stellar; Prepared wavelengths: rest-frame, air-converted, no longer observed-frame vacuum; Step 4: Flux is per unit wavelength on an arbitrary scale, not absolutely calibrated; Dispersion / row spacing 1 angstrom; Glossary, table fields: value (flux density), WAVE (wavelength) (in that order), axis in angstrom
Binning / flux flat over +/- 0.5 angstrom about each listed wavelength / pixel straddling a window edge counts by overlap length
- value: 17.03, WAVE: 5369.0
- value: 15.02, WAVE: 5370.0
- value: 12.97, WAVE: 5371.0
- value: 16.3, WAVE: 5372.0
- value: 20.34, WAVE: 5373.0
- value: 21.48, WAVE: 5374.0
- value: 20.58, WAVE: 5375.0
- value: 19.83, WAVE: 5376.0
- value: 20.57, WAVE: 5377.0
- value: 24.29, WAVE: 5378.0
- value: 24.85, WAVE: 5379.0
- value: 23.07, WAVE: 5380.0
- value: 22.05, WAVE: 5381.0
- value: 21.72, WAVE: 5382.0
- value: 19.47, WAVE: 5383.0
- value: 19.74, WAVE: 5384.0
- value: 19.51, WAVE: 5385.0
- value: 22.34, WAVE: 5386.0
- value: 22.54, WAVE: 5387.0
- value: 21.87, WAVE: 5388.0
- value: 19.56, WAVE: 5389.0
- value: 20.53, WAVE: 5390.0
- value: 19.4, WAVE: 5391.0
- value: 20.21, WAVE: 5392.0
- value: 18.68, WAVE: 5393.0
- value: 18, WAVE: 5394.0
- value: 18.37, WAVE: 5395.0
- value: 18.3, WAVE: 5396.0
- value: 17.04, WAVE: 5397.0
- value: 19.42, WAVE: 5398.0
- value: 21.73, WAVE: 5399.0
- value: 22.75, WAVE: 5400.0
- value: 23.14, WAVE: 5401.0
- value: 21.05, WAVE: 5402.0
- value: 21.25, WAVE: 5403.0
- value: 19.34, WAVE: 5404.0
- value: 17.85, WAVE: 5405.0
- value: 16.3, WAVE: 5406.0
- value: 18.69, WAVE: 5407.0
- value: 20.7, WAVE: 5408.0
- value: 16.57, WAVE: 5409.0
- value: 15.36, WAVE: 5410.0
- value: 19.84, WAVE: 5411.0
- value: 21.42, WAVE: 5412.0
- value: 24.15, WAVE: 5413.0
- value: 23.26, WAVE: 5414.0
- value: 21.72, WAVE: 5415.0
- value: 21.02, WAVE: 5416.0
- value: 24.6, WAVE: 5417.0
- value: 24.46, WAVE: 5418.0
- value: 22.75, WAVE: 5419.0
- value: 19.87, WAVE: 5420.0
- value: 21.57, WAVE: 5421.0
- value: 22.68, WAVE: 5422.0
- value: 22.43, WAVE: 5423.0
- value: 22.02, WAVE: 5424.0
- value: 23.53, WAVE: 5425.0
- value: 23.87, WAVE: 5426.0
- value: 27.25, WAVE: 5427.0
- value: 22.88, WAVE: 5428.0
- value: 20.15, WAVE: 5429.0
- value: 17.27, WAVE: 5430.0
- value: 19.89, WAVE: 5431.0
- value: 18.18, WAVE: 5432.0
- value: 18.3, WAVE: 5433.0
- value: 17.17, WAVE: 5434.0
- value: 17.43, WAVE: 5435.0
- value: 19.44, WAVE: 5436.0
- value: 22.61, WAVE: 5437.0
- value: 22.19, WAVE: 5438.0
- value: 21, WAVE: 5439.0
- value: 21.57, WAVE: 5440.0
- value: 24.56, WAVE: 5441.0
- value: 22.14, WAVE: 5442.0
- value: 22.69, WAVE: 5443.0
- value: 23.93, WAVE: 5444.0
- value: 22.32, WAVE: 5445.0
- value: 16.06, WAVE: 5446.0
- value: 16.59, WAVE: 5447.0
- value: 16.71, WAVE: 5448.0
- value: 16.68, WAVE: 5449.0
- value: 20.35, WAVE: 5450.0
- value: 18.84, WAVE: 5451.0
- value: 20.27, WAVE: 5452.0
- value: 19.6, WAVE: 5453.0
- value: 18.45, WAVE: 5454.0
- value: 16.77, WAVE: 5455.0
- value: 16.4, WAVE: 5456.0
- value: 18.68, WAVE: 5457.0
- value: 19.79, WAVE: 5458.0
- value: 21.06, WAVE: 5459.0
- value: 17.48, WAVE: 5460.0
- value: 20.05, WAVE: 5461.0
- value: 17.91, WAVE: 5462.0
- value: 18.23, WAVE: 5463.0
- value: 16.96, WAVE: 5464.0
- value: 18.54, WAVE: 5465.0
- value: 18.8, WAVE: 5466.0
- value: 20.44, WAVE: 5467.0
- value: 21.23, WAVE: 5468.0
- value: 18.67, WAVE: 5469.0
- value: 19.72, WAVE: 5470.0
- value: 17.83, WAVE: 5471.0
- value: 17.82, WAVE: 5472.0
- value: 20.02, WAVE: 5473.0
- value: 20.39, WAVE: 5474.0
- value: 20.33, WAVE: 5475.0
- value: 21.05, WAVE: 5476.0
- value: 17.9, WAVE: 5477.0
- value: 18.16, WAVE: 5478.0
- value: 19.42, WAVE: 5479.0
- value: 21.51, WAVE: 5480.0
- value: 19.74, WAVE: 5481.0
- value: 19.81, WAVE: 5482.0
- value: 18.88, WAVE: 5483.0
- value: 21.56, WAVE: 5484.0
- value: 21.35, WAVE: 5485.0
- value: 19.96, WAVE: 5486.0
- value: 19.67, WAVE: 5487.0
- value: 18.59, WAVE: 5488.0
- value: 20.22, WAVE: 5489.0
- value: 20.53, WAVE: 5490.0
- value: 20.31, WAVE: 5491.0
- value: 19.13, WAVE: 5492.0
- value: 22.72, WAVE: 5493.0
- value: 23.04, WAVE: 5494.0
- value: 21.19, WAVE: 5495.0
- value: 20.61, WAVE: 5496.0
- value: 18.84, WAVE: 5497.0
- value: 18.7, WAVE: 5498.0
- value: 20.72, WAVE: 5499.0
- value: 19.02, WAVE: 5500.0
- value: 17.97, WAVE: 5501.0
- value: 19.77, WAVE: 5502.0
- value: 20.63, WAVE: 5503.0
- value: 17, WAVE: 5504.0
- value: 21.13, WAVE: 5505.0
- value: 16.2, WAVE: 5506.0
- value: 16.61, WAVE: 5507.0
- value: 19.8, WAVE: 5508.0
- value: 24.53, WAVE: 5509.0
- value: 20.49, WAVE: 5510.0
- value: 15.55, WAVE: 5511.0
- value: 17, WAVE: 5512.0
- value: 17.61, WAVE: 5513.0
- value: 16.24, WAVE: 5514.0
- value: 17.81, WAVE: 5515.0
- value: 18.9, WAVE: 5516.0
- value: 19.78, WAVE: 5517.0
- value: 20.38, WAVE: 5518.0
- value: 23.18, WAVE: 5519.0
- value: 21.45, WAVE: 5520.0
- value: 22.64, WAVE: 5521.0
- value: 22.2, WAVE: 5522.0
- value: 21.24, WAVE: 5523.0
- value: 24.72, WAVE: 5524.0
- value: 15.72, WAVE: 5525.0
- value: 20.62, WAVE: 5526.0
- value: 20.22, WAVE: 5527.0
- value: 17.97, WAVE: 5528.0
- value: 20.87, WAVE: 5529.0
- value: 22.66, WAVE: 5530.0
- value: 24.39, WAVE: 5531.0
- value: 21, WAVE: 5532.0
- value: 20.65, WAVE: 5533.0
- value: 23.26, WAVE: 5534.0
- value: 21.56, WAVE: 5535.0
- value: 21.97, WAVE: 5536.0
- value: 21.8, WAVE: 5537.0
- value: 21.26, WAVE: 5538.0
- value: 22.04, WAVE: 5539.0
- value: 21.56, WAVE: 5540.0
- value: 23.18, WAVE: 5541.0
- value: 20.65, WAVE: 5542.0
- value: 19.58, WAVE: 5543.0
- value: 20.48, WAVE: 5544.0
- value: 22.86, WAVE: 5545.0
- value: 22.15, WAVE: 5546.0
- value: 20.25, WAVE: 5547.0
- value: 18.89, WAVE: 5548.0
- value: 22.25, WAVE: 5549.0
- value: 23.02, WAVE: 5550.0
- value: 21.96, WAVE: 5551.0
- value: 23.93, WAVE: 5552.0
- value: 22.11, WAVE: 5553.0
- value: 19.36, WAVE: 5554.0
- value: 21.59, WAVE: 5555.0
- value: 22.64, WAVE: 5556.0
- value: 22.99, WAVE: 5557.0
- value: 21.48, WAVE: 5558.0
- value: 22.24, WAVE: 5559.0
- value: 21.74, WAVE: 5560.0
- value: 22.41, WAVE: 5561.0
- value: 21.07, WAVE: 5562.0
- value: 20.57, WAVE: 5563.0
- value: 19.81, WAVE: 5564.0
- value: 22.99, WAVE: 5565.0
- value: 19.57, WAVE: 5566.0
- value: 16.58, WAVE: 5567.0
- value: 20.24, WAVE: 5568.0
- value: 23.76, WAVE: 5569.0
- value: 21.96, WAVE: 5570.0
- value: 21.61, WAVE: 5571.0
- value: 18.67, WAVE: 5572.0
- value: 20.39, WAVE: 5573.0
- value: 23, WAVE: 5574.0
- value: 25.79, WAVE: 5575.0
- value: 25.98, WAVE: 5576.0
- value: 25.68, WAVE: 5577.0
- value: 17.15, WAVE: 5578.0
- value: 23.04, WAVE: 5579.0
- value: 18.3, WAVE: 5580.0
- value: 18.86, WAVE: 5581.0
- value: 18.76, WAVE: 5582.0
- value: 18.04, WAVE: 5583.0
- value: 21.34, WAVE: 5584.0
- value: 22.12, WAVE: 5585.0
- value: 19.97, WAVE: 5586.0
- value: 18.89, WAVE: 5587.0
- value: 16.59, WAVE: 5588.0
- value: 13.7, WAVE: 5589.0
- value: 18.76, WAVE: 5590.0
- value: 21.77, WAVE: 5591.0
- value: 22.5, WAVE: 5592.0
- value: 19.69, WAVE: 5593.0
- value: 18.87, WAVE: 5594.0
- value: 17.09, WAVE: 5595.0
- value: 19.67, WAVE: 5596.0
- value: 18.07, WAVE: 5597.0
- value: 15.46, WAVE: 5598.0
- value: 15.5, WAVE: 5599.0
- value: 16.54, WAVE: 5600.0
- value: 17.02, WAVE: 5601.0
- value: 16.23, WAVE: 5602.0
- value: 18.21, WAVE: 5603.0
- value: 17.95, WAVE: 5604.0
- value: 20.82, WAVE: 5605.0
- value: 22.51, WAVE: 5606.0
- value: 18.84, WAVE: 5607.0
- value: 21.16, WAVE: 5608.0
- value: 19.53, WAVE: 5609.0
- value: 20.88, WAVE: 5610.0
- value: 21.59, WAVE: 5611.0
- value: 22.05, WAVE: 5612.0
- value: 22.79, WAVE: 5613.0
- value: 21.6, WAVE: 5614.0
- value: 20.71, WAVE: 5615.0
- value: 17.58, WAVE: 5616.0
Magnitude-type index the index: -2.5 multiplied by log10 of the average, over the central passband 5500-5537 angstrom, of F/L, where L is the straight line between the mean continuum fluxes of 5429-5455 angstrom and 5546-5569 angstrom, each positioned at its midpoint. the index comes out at 0.036 mag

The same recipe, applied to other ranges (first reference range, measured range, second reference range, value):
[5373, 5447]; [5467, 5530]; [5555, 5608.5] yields 0.03 mag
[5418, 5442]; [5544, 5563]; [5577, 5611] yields -0.11 mag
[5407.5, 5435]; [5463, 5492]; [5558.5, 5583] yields 0.08 mag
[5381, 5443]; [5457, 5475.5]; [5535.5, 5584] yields 0.10 mag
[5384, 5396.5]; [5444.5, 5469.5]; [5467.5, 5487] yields 0.06 mag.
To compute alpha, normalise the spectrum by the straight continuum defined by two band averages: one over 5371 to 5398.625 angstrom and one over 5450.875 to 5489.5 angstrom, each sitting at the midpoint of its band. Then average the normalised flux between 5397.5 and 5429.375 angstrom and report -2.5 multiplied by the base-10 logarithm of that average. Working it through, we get -0.08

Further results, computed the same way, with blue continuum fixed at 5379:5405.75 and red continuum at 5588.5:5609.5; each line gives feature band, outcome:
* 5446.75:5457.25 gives 0.098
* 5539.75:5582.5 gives -0.136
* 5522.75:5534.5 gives -0.104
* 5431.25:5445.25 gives -0.050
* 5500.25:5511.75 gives 0.021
